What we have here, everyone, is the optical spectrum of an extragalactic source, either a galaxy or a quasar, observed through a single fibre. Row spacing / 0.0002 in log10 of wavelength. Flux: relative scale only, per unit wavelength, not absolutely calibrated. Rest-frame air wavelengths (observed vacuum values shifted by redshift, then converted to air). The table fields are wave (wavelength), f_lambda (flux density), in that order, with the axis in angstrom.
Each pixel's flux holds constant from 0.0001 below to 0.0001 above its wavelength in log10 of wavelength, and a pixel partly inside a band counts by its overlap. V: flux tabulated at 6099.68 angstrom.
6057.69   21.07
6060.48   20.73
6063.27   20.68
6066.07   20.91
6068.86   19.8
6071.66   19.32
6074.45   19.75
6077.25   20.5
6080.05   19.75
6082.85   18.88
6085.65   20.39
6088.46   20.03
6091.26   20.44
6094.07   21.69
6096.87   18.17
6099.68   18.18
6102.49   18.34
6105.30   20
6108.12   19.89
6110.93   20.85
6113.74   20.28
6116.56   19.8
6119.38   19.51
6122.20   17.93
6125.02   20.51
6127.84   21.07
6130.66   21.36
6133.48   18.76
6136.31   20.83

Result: 18.18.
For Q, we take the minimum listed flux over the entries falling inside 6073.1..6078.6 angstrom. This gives 19.75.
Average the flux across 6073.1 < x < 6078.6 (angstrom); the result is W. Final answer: 20.1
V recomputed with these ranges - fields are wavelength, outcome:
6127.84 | 21.07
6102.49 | 18.34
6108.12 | 19.89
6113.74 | 20.28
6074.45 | 19.75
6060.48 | 20.73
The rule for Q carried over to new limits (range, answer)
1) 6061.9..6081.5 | 19.32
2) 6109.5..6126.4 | 17.93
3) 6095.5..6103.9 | 18.17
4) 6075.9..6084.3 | 18.88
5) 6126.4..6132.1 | 21.07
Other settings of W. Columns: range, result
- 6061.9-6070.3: 20.4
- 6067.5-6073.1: 19.6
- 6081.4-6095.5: 20.3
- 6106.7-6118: 20.2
